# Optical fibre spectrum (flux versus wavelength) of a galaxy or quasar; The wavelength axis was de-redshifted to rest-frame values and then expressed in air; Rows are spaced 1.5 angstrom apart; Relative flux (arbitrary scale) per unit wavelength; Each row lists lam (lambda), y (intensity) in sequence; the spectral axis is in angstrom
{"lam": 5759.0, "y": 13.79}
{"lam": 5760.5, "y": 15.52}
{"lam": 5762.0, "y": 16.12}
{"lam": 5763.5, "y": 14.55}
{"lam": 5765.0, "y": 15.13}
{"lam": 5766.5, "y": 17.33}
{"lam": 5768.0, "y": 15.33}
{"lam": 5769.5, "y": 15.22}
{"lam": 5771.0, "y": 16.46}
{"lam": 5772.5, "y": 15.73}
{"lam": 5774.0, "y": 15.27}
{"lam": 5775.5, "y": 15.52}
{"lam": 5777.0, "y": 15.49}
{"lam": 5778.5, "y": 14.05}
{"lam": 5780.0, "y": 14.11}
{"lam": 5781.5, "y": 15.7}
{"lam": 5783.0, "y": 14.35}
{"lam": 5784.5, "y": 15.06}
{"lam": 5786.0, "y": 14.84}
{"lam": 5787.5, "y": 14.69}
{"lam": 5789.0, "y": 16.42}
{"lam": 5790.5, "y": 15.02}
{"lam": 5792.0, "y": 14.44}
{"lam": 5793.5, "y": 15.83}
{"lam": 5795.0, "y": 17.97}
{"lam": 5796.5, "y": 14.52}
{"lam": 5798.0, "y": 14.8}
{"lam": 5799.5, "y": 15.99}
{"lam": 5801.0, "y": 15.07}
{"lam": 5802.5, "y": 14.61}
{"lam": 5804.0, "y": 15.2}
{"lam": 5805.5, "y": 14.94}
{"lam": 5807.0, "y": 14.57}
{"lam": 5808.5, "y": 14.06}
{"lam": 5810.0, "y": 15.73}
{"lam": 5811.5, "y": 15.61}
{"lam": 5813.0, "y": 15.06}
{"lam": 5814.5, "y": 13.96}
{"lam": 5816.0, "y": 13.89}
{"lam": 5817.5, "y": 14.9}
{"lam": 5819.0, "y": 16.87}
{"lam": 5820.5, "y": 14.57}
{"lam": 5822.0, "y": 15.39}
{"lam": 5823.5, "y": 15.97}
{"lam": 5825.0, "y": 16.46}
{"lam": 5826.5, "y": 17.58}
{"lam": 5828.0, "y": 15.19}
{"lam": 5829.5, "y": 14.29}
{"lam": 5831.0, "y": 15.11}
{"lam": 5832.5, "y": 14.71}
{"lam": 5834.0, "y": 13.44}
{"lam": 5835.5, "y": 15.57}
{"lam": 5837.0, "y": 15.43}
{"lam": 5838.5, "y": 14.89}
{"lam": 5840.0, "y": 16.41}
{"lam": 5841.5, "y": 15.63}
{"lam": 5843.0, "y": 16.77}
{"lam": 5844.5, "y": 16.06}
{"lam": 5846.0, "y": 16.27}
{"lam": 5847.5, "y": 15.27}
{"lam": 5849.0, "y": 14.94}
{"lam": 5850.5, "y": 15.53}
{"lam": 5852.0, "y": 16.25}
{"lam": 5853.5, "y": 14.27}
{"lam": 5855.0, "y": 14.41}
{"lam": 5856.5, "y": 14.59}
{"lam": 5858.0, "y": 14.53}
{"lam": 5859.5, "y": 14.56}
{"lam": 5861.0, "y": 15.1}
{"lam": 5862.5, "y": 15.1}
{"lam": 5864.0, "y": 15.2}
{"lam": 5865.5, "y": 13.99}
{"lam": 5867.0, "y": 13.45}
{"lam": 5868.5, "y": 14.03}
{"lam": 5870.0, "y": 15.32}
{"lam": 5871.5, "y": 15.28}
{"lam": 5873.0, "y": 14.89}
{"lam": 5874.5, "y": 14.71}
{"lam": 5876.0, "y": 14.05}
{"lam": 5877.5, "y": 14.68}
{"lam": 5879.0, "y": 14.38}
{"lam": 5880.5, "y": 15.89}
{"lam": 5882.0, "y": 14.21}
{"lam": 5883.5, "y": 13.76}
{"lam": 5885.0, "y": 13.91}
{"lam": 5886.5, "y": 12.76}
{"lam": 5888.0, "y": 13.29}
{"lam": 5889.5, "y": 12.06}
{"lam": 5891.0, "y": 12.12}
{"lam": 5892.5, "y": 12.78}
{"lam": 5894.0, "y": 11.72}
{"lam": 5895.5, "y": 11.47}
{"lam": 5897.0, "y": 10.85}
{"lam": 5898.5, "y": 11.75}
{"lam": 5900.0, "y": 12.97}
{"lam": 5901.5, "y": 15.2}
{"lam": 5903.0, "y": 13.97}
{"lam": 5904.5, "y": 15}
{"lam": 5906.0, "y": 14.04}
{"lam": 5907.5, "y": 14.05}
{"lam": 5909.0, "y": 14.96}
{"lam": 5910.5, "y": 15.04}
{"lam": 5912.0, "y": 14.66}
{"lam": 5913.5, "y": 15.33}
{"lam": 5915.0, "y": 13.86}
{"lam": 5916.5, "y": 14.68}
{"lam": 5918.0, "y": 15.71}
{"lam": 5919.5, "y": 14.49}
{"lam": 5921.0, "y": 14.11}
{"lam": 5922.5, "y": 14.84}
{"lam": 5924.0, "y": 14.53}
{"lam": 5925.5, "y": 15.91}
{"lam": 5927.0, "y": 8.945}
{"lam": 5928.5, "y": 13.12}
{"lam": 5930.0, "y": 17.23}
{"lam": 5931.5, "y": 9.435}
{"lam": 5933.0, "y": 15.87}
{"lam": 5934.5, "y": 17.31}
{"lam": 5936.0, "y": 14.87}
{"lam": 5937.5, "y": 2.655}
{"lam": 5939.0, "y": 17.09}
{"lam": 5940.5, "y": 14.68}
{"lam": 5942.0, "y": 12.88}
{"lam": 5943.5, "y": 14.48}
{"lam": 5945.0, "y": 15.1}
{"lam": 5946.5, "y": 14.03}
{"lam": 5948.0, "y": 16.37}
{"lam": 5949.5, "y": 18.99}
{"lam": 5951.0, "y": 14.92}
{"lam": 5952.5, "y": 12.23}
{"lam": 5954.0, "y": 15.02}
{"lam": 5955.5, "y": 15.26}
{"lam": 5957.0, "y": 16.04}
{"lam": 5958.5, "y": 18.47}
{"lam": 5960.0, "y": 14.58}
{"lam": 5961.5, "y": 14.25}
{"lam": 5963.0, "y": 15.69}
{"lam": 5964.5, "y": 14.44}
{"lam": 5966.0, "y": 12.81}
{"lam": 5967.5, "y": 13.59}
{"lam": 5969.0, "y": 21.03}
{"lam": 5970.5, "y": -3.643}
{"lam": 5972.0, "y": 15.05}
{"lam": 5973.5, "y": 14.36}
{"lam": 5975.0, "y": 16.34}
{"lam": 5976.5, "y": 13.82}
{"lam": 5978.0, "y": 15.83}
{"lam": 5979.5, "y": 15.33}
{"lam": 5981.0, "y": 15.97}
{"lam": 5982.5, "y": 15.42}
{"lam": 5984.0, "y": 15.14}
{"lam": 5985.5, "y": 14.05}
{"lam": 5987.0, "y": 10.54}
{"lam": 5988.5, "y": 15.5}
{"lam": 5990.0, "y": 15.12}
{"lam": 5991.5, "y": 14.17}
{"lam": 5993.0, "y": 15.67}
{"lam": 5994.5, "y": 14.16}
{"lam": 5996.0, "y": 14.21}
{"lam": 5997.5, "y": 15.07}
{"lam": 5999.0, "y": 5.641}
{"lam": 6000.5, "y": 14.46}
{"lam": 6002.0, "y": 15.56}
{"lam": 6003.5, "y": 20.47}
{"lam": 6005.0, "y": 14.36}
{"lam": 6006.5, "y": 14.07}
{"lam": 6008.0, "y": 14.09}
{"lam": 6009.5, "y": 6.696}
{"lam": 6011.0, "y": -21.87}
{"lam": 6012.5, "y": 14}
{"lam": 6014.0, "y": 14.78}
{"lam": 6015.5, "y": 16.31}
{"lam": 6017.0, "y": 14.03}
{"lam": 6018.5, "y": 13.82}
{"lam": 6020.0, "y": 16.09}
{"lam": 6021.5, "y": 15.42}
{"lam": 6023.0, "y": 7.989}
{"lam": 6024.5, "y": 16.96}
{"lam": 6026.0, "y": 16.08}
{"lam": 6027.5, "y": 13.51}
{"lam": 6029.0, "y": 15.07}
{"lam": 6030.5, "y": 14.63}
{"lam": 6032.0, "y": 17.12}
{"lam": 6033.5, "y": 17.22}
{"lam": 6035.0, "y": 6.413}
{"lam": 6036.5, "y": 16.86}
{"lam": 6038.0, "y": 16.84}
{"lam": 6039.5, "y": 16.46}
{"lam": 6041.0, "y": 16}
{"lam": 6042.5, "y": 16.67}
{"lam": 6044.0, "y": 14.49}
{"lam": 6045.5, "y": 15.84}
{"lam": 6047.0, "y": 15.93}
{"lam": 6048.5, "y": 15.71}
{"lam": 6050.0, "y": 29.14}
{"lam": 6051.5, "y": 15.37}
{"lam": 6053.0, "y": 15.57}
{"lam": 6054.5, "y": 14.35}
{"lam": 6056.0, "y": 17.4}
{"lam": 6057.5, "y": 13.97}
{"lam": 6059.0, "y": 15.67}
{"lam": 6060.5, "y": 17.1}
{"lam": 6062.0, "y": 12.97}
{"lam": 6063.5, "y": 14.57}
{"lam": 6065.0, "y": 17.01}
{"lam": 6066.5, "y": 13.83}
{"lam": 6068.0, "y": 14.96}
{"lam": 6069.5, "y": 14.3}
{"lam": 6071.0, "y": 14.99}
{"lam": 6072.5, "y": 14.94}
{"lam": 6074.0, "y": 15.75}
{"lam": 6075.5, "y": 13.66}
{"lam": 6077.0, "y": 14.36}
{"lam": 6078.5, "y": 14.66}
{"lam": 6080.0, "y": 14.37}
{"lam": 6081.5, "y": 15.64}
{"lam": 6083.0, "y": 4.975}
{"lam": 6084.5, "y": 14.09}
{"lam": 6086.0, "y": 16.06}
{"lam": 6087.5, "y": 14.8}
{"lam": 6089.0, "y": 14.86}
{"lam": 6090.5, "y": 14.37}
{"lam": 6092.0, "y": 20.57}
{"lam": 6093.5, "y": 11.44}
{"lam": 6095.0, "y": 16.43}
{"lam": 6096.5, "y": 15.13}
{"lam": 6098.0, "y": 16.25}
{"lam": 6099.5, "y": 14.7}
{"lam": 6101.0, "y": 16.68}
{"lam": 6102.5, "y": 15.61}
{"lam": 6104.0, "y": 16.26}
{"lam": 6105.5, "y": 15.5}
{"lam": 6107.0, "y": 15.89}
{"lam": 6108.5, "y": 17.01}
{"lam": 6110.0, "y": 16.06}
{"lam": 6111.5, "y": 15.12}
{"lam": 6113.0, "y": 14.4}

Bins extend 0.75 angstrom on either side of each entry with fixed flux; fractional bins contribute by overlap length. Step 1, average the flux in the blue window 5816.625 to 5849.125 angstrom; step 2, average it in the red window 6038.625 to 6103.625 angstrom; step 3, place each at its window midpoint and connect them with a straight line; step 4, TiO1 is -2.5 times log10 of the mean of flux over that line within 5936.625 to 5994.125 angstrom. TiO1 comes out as 0.08 mag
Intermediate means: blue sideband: 15.5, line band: 14.3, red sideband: 15.4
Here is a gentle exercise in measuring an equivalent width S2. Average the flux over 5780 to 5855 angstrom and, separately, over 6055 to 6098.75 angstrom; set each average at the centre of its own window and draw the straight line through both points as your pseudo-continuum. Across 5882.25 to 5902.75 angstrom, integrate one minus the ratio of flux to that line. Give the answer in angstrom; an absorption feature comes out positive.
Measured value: 3.3 angstrom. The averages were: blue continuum 15.3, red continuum 14.8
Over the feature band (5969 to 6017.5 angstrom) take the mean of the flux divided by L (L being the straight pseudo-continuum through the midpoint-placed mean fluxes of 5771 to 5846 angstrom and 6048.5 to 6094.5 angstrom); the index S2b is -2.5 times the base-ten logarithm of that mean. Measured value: 0.19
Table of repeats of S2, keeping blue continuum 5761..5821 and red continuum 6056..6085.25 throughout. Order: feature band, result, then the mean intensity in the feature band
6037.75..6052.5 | -2.8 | 17.2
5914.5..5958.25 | 1.3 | 14.3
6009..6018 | 4.3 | 7.52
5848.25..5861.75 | 0.1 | 14.9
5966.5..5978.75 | 1.2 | 13.3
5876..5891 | 1.2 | 13.8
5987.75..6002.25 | 0.7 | 13.9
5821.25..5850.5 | -0.9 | 15.5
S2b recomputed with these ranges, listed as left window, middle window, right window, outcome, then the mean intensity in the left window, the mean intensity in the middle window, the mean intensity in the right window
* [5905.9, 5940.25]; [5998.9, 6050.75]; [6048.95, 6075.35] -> 0.11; 14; 14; 15.9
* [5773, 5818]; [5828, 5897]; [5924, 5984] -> 0.02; 15.1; 14.5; 14.3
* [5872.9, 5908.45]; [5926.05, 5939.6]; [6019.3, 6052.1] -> 0.10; 13.5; 12.9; 15.7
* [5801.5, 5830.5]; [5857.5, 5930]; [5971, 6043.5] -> 0.04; 15.2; 14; 13.7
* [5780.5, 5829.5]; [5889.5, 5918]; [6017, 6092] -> 0.12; 15.3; 13.6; 15.1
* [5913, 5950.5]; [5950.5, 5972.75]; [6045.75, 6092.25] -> 0.04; 14.3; 14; 15.3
